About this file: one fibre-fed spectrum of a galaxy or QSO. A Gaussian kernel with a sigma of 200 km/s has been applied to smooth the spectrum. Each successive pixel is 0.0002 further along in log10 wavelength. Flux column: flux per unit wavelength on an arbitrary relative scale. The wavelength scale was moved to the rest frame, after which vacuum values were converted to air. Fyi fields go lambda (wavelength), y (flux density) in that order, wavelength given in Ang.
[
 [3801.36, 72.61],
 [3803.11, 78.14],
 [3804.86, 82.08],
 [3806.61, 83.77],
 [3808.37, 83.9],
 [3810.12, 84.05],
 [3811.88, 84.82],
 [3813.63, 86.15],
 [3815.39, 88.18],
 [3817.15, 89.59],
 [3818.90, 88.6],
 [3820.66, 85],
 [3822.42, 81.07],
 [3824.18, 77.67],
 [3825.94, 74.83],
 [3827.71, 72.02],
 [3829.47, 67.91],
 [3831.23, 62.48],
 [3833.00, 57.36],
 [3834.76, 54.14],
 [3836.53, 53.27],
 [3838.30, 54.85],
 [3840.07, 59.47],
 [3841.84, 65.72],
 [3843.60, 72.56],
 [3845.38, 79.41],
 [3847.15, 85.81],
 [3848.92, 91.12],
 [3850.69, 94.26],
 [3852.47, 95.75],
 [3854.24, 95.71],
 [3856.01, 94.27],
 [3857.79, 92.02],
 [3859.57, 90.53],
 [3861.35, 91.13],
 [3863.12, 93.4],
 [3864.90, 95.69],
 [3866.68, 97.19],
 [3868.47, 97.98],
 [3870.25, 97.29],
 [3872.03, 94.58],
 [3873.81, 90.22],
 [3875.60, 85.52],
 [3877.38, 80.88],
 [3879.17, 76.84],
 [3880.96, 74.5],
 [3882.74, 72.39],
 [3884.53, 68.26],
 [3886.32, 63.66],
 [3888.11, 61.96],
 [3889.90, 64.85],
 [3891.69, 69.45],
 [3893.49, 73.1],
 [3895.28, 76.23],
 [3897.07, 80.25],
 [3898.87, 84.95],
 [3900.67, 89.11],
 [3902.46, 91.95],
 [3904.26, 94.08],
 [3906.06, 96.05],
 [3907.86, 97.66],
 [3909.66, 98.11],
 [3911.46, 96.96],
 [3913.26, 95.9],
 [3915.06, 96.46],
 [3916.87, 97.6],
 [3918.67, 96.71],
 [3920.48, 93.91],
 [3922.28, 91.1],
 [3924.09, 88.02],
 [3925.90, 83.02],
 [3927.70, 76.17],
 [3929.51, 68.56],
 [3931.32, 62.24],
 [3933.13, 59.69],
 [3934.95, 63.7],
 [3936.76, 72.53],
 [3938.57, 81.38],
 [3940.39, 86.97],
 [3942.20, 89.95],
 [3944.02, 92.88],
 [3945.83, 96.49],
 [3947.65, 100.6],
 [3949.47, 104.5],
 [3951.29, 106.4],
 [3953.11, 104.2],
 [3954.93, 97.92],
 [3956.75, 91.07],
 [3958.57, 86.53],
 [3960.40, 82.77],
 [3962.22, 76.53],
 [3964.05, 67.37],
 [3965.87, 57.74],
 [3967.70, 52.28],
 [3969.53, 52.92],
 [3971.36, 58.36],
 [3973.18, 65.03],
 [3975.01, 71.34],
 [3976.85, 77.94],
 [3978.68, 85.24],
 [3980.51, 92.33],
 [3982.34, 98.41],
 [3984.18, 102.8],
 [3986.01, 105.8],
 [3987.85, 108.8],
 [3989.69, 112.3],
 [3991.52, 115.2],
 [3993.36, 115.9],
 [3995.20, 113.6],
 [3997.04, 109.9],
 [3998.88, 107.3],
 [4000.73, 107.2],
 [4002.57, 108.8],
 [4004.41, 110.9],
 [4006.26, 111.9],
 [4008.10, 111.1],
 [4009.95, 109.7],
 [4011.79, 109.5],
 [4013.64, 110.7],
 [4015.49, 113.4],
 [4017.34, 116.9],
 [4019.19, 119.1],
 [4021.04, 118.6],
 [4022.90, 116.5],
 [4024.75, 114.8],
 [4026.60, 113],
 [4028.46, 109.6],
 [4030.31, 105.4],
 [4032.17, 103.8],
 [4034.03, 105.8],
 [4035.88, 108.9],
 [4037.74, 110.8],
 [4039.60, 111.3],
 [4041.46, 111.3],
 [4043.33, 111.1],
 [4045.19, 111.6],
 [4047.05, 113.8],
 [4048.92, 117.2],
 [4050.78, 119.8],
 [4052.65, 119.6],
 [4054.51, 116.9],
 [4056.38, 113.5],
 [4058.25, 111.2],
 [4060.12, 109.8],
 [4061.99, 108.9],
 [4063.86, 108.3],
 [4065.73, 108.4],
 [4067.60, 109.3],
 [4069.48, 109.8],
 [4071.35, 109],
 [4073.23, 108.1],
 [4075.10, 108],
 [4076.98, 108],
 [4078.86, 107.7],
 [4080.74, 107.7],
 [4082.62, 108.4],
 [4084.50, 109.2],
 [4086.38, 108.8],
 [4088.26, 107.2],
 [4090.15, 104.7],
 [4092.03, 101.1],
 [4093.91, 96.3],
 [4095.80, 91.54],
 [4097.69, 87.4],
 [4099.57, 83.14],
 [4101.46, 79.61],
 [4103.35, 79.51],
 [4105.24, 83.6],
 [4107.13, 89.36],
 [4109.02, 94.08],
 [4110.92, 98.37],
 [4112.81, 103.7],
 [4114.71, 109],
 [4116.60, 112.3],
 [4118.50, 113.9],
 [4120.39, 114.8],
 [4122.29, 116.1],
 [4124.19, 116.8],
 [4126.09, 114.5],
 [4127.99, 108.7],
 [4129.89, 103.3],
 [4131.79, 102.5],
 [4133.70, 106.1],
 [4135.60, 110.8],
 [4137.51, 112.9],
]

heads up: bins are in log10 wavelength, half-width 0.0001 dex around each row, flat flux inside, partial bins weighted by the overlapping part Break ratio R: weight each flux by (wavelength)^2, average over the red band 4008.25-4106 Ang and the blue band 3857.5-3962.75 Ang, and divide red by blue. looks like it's 1.3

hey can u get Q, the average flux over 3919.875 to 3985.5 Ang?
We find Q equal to 81.7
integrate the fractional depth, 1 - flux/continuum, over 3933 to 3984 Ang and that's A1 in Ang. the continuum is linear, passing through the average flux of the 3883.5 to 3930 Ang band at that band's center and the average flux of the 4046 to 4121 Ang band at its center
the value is 4.8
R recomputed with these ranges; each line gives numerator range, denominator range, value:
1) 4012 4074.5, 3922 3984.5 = 1.45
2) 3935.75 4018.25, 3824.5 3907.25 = 1.25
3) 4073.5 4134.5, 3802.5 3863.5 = 1.47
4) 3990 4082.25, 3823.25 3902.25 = 1.54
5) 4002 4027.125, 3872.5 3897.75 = 1.63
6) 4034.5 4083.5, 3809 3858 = 1.60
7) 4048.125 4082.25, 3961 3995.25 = 1.36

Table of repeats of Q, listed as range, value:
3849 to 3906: 85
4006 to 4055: 113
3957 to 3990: 80.4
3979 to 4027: 110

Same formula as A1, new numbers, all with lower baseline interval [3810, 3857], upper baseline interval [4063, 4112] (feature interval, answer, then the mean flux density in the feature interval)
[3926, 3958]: 0.7 Ang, 85.6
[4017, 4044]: -4.7 Ang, 112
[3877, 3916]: 0.6 Ang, 82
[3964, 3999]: 0.9 Ang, 88.7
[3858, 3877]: -2.9 Ang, 93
